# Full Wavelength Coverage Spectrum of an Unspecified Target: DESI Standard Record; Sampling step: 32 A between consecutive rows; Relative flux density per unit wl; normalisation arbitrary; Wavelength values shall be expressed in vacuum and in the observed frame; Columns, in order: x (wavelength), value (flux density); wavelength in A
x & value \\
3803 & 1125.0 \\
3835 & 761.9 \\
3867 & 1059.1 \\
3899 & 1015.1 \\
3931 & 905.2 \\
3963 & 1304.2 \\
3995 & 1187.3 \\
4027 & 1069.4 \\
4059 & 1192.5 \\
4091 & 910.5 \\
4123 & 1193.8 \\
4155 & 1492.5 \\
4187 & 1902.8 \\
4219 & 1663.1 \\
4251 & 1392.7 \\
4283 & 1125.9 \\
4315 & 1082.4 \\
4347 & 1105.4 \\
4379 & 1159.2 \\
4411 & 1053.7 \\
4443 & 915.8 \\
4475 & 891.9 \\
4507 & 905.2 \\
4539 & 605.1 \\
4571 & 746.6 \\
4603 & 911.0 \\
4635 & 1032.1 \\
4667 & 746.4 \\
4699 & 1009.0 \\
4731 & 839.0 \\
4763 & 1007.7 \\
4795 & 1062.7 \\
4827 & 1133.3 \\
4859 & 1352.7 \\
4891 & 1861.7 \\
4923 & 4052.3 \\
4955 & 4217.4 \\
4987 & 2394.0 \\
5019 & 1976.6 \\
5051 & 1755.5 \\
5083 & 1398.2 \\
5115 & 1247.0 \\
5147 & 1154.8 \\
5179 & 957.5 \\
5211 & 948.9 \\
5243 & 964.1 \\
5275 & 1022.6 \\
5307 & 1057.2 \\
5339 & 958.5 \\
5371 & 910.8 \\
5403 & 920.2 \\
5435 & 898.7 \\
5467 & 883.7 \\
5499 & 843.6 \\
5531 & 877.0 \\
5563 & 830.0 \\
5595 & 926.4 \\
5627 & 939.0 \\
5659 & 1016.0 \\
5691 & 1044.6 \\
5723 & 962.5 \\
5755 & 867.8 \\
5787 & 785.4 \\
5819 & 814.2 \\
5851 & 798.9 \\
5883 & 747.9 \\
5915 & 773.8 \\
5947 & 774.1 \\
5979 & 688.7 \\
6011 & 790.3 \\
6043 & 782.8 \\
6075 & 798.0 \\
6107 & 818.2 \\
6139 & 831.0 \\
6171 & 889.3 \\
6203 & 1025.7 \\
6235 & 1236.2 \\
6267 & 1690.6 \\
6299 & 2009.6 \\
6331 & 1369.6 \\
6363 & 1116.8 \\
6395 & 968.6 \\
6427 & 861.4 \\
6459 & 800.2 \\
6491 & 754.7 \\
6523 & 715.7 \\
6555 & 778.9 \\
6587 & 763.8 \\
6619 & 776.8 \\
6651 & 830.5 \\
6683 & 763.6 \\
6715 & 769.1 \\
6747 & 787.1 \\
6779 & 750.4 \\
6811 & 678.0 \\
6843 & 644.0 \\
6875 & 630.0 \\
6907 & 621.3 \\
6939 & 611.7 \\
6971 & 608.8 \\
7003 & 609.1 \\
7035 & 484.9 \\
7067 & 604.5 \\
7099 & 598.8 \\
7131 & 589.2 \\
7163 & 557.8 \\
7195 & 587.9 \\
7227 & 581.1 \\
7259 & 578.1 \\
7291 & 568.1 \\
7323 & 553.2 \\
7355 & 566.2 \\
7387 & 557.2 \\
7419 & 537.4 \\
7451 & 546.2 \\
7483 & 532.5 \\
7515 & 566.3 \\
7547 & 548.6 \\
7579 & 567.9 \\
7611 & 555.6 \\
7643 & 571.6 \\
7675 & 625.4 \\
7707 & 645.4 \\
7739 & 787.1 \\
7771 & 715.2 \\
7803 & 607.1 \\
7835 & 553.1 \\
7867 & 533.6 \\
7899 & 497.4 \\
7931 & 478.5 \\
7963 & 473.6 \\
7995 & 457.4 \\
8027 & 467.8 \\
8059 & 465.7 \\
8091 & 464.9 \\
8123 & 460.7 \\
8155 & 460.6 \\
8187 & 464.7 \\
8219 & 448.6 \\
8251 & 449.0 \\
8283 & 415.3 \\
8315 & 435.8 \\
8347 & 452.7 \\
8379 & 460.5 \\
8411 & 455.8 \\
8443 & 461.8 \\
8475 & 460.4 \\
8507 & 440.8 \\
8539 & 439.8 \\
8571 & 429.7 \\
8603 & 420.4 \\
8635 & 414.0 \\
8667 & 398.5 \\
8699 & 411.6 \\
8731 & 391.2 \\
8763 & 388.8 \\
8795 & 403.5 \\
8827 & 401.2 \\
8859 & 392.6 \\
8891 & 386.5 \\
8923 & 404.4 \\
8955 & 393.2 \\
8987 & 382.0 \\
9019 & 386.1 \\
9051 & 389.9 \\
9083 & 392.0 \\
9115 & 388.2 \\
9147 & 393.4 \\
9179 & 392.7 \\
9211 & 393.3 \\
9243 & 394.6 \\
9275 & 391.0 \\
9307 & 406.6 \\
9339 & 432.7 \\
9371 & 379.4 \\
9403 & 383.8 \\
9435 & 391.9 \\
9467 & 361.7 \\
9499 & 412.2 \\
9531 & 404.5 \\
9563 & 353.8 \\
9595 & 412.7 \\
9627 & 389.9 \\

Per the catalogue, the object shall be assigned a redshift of 3.06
